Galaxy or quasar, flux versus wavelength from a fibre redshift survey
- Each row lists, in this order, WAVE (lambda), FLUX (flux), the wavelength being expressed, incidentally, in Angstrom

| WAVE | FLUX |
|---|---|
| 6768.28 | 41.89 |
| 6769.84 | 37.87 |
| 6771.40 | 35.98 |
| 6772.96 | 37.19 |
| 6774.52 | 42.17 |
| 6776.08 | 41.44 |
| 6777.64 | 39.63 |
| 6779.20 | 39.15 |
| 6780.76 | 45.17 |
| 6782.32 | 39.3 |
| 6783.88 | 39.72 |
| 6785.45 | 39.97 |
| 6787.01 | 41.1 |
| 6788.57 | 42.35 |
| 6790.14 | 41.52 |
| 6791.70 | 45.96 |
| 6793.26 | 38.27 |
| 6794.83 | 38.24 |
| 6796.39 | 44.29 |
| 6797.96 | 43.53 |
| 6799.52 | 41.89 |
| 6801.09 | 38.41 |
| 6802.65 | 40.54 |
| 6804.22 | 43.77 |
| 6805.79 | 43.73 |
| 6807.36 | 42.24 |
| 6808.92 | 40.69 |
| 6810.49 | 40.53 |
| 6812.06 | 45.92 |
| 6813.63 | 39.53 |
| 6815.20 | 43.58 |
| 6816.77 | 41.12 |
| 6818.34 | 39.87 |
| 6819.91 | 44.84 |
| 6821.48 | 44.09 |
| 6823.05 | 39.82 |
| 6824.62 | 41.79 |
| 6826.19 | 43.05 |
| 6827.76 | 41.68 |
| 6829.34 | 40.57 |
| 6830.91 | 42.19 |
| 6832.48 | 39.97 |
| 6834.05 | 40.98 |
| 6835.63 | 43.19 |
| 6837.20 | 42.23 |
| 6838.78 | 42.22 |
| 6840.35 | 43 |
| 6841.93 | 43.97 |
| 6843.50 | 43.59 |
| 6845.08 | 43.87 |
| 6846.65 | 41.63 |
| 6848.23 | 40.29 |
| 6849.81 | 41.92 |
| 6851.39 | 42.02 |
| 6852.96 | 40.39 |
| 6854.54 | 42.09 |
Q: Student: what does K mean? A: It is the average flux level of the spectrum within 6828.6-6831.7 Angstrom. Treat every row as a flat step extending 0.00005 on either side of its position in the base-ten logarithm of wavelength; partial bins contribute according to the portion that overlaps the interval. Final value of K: 41.5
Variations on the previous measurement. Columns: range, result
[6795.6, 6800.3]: 43.3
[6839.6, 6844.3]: 43.5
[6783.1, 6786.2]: 39.8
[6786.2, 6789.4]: 41.7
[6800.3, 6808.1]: 41.7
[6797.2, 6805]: 41.6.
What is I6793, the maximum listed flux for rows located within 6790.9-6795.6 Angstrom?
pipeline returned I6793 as 45.96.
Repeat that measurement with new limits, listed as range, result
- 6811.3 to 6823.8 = 45.92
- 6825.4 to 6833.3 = 43.05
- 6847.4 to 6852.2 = 42.02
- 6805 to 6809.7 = 43.73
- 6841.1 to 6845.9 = 43.97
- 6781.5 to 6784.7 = 39.72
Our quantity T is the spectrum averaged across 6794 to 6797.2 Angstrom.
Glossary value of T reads 41.2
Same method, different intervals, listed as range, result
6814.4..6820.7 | 42.3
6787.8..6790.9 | 41.8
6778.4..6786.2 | 40.6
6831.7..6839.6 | 41.7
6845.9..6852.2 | 41.5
